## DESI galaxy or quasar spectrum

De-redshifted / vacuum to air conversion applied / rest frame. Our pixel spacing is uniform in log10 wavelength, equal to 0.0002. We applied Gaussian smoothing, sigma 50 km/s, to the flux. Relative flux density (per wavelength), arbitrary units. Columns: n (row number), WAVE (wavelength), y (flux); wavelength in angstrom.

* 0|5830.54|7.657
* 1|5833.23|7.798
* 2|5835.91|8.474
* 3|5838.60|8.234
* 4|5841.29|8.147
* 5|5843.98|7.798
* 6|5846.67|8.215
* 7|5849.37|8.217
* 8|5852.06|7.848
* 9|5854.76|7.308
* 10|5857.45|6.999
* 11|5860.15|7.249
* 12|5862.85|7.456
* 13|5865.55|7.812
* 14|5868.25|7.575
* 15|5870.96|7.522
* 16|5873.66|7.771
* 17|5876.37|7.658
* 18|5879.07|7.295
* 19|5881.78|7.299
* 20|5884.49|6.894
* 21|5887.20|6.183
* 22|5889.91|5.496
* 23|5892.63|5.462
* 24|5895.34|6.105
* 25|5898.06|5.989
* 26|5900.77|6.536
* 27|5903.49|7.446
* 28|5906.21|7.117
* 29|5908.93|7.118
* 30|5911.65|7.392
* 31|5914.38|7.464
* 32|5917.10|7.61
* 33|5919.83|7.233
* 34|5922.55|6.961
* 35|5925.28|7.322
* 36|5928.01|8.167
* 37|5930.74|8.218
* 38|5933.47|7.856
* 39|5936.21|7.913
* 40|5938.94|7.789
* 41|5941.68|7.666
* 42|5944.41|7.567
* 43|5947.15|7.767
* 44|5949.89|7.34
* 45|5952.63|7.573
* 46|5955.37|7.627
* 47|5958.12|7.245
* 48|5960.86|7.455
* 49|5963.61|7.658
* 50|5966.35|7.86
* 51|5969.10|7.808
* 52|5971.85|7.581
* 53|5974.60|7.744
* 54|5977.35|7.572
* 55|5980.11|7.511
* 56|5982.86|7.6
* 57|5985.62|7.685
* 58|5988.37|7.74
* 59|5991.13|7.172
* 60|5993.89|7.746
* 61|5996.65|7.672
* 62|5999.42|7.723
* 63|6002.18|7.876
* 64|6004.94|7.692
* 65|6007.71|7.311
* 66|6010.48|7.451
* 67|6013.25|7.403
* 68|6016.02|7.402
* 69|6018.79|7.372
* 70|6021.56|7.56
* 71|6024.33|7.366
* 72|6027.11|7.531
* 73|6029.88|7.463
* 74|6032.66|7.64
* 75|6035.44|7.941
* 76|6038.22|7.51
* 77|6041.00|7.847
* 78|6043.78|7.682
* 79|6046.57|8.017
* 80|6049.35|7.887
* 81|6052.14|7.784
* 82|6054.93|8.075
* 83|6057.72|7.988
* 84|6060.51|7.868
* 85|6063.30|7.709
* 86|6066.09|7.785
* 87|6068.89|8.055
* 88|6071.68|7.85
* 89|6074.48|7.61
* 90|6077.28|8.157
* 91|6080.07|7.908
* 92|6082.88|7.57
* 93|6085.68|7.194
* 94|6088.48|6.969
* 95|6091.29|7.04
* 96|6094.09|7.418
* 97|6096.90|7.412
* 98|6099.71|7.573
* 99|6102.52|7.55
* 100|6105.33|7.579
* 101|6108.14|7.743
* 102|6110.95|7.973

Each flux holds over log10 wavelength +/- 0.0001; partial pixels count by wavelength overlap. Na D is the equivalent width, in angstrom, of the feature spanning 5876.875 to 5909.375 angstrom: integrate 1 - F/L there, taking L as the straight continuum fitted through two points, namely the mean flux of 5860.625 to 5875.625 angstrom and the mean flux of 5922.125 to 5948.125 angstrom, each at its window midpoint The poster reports 4.53 angstrom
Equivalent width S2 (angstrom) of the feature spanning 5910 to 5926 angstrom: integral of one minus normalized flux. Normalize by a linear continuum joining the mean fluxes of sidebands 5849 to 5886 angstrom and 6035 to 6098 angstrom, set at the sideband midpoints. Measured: 0.4 angstrom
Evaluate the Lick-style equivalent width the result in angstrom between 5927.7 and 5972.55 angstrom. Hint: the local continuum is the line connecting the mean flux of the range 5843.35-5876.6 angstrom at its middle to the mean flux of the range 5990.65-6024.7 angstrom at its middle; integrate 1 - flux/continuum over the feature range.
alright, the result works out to -0.7 angstrom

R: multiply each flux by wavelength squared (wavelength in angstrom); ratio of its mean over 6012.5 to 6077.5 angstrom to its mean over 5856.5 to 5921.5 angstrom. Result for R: 1.16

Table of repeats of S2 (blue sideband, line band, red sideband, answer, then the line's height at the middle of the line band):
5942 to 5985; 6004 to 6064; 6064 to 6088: 0.2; 7.68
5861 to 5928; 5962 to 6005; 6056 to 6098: -1.9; 7.34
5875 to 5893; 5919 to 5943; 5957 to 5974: -1.6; 7.22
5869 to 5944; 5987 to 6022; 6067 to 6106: -0.8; 7.39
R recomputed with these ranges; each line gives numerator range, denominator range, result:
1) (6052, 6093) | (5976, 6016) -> 1.04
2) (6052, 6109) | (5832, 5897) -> 1.12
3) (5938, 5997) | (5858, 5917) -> 1.12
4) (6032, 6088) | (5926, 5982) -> 1.05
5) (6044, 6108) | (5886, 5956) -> 1.12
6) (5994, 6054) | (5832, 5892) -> 1.08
